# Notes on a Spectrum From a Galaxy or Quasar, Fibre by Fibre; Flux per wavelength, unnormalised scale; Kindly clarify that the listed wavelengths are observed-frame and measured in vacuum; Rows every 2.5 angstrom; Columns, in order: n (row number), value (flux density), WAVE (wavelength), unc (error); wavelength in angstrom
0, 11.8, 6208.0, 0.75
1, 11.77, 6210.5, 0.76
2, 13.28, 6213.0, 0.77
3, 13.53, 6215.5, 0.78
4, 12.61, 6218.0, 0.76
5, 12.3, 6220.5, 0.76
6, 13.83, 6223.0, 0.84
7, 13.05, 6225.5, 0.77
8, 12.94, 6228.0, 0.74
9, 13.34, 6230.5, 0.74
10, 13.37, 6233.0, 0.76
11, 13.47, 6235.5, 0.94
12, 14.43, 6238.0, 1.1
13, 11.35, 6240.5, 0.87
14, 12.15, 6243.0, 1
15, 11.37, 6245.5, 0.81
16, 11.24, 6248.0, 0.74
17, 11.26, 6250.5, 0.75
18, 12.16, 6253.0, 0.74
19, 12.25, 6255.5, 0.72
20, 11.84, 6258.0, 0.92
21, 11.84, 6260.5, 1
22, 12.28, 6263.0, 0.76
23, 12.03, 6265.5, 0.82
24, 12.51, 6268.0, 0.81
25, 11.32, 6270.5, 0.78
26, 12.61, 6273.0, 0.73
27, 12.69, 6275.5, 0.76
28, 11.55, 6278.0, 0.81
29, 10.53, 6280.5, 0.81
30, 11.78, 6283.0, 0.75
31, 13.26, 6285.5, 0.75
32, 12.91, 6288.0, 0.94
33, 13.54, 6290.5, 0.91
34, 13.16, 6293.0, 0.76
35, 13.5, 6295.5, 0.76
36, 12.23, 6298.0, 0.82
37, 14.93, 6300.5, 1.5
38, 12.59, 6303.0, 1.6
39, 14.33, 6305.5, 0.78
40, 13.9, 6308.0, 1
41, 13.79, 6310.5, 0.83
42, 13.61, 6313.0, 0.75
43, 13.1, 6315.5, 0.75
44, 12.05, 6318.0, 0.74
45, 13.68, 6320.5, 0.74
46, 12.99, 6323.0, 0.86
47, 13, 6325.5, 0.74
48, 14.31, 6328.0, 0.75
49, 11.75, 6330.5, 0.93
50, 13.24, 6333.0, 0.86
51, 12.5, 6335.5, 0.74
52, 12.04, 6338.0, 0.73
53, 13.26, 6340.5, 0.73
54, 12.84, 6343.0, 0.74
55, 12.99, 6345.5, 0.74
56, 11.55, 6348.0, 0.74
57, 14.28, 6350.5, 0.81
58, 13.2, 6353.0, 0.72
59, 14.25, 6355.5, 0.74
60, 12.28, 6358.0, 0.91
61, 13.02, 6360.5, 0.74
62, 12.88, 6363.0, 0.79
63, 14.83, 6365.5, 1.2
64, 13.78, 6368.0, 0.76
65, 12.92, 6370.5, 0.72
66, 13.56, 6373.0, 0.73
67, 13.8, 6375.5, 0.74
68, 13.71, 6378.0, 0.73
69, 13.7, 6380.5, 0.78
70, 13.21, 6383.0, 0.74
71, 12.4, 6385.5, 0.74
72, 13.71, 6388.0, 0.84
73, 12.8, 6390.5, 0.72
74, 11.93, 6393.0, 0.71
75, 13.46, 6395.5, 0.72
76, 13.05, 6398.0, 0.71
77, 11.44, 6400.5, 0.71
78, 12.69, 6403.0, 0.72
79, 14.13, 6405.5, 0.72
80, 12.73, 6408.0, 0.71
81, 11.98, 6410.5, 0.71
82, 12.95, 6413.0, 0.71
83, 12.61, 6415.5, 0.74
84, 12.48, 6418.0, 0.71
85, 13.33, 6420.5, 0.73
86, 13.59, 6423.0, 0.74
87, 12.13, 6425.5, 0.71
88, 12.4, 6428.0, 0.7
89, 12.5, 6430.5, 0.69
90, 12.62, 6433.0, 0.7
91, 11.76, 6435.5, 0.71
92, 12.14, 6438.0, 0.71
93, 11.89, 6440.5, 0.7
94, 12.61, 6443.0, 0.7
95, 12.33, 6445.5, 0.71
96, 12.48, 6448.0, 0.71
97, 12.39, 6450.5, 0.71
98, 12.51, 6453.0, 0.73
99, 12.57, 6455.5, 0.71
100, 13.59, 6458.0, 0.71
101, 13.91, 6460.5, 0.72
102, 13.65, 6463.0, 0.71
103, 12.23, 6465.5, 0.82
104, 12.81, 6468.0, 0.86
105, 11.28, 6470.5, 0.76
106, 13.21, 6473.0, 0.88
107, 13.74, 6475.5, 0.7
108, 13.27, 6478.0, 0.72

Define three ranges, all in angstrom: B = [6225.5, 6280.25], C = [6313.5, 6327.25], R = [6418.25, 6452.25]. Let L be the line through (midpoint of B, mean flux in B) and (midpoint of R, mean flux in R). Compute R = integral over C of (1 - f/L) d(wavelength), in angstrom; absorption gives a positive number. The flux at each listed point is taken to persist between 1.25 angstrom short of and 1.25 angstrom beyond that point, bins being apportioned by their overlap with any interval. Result -0.78 angstrom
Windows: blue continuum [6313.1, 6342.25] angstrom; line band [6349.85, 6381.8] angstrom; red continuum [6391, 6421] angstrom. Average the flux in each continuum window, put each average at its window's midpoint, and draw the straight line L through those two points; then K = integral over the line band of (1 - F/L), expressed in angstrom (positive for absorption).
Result -1.8 angstrom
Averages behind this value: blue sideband 12.9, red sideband 12.7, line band 13.5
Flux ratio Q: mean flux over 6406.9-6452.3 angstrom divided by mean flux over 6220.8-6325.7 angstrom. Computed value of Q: 0.98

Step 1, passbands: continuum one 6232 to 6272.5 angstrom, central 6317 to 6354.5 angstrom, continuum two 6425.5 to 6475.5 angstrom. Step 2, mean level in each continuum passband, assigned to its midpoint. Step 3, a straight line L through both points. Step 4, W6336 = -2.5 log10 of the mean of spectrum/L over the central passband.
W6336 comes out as -0.05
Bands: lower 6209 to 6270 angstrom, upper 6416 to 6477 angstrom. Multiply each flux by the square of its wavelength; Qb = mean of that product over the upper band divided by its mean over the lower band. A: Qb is 1.08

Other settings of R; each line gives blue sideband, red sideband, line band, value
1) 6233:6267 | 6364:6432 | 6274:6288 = 0.34 angstrom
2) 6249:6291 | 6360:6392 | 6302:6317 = -1.13 angstrom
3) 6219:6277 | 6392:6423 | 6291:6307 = -1.20 angstrom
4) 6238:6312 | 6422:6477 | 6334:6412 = -3.01 angstrom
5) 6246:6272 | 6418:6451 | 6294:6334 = -4.17 angstrom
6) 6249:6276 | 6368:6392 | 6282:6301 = -1.15 angstrom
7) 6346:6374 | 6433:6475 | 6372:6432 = 0.34 angstrom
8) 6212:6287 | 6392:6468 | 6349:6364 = -0.87 angstrom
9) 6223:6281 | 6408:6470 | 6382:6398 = -0.49 angstrom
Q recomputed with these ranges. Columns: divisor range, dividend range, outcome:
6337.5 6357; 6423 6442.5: 0.94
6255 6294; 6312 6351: 1.05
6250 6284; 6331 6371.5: 1.10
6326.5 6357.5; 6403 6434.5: 0.98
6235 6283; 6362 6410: 1.10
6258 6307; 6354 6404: 1.05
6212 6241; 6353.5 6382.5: 1.03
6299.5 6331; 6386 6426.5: 0.95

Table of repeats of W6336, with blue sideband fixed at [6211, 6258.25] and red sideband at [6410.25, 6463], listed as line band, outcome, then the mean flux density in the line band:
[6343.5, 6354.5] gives -0.033 mag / 13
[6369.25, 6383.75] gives -0.071 mag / 13.5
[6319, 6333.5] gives -0.043 mag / 13.1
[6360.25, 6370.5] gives -0.080 mag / 13.6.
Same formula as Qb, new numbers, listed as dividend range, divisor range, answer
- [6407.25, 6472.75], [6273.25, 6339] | 1.01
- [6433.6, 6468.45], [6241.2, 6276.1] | 1.12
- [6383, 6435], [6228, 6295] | 1.08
